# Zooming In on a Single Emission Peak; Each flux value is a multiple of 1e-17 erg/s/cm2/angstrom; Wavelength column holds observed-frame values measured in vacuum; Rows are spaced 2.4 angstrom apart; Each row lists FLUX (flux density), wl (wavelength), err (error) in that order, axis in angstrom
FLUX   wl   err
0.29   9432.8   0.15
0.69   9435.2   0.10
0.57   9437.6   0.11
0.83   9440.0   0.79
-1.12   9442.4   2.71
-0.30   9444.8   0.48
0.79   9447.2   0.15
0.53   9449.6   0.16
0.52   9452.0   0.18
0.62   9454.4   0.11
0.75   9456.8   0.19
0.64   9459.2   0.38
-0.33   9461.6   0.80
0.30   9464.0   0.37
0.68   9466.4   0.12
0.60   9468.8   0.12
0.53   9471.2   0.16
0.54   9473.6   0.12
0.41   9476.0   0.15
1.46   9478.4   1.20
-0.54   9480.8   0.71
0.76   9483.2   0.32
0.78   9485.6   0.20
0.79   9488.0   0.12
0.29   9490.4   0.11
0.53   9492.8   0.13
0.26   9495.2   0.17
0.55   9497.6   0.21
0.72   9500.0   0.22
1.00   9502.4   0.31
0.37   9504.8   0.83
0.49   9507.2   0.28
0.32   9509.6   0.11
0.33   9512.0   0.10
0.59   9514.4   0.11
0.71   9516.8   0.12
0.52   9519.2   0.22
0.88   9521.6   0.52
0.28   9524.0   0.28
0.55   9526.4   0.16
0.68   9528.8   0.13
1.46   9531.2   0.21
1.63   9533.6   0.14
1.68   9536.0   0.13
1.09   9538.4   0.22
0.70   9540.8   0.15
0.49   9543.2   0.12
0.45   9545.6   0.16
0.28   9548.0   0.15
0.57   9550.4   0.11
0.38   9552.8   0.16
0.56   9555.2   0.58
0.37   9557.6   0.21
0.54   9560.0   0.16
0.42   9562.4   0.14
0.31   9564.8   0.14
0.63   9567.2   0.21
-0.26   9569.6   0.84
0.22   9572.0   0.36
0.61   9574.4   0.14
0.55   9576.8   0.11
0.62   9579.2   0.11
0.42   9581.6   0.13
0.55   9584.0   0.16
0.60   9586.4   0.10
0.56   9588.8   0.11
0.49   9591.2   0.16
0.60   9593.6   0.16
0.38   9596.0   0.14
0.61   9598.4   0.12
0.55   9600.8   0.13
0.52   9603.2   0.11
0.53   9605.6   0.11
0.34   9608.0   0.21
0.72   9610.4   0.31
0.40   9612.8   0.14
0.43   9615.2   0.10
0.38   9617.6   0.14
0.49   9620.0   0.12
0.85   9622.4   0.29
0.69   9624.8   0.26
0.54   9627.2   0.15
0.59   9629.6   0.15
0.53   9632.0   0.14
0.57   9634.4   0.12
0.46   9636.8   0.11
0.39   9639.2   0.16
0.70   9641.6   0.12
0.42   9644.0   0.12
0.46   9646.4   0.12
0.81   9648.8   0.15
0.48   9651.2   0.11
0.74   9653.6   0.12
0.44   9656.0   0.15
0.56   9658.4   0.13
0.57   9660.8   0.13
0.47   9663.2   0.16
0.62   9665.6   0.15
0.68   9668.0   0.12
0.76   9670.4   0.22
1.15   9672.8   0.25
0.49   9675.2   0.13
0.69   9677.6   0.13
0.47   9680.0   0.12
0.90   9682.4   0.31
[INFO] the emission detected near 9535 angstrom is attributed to H-beta 4861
